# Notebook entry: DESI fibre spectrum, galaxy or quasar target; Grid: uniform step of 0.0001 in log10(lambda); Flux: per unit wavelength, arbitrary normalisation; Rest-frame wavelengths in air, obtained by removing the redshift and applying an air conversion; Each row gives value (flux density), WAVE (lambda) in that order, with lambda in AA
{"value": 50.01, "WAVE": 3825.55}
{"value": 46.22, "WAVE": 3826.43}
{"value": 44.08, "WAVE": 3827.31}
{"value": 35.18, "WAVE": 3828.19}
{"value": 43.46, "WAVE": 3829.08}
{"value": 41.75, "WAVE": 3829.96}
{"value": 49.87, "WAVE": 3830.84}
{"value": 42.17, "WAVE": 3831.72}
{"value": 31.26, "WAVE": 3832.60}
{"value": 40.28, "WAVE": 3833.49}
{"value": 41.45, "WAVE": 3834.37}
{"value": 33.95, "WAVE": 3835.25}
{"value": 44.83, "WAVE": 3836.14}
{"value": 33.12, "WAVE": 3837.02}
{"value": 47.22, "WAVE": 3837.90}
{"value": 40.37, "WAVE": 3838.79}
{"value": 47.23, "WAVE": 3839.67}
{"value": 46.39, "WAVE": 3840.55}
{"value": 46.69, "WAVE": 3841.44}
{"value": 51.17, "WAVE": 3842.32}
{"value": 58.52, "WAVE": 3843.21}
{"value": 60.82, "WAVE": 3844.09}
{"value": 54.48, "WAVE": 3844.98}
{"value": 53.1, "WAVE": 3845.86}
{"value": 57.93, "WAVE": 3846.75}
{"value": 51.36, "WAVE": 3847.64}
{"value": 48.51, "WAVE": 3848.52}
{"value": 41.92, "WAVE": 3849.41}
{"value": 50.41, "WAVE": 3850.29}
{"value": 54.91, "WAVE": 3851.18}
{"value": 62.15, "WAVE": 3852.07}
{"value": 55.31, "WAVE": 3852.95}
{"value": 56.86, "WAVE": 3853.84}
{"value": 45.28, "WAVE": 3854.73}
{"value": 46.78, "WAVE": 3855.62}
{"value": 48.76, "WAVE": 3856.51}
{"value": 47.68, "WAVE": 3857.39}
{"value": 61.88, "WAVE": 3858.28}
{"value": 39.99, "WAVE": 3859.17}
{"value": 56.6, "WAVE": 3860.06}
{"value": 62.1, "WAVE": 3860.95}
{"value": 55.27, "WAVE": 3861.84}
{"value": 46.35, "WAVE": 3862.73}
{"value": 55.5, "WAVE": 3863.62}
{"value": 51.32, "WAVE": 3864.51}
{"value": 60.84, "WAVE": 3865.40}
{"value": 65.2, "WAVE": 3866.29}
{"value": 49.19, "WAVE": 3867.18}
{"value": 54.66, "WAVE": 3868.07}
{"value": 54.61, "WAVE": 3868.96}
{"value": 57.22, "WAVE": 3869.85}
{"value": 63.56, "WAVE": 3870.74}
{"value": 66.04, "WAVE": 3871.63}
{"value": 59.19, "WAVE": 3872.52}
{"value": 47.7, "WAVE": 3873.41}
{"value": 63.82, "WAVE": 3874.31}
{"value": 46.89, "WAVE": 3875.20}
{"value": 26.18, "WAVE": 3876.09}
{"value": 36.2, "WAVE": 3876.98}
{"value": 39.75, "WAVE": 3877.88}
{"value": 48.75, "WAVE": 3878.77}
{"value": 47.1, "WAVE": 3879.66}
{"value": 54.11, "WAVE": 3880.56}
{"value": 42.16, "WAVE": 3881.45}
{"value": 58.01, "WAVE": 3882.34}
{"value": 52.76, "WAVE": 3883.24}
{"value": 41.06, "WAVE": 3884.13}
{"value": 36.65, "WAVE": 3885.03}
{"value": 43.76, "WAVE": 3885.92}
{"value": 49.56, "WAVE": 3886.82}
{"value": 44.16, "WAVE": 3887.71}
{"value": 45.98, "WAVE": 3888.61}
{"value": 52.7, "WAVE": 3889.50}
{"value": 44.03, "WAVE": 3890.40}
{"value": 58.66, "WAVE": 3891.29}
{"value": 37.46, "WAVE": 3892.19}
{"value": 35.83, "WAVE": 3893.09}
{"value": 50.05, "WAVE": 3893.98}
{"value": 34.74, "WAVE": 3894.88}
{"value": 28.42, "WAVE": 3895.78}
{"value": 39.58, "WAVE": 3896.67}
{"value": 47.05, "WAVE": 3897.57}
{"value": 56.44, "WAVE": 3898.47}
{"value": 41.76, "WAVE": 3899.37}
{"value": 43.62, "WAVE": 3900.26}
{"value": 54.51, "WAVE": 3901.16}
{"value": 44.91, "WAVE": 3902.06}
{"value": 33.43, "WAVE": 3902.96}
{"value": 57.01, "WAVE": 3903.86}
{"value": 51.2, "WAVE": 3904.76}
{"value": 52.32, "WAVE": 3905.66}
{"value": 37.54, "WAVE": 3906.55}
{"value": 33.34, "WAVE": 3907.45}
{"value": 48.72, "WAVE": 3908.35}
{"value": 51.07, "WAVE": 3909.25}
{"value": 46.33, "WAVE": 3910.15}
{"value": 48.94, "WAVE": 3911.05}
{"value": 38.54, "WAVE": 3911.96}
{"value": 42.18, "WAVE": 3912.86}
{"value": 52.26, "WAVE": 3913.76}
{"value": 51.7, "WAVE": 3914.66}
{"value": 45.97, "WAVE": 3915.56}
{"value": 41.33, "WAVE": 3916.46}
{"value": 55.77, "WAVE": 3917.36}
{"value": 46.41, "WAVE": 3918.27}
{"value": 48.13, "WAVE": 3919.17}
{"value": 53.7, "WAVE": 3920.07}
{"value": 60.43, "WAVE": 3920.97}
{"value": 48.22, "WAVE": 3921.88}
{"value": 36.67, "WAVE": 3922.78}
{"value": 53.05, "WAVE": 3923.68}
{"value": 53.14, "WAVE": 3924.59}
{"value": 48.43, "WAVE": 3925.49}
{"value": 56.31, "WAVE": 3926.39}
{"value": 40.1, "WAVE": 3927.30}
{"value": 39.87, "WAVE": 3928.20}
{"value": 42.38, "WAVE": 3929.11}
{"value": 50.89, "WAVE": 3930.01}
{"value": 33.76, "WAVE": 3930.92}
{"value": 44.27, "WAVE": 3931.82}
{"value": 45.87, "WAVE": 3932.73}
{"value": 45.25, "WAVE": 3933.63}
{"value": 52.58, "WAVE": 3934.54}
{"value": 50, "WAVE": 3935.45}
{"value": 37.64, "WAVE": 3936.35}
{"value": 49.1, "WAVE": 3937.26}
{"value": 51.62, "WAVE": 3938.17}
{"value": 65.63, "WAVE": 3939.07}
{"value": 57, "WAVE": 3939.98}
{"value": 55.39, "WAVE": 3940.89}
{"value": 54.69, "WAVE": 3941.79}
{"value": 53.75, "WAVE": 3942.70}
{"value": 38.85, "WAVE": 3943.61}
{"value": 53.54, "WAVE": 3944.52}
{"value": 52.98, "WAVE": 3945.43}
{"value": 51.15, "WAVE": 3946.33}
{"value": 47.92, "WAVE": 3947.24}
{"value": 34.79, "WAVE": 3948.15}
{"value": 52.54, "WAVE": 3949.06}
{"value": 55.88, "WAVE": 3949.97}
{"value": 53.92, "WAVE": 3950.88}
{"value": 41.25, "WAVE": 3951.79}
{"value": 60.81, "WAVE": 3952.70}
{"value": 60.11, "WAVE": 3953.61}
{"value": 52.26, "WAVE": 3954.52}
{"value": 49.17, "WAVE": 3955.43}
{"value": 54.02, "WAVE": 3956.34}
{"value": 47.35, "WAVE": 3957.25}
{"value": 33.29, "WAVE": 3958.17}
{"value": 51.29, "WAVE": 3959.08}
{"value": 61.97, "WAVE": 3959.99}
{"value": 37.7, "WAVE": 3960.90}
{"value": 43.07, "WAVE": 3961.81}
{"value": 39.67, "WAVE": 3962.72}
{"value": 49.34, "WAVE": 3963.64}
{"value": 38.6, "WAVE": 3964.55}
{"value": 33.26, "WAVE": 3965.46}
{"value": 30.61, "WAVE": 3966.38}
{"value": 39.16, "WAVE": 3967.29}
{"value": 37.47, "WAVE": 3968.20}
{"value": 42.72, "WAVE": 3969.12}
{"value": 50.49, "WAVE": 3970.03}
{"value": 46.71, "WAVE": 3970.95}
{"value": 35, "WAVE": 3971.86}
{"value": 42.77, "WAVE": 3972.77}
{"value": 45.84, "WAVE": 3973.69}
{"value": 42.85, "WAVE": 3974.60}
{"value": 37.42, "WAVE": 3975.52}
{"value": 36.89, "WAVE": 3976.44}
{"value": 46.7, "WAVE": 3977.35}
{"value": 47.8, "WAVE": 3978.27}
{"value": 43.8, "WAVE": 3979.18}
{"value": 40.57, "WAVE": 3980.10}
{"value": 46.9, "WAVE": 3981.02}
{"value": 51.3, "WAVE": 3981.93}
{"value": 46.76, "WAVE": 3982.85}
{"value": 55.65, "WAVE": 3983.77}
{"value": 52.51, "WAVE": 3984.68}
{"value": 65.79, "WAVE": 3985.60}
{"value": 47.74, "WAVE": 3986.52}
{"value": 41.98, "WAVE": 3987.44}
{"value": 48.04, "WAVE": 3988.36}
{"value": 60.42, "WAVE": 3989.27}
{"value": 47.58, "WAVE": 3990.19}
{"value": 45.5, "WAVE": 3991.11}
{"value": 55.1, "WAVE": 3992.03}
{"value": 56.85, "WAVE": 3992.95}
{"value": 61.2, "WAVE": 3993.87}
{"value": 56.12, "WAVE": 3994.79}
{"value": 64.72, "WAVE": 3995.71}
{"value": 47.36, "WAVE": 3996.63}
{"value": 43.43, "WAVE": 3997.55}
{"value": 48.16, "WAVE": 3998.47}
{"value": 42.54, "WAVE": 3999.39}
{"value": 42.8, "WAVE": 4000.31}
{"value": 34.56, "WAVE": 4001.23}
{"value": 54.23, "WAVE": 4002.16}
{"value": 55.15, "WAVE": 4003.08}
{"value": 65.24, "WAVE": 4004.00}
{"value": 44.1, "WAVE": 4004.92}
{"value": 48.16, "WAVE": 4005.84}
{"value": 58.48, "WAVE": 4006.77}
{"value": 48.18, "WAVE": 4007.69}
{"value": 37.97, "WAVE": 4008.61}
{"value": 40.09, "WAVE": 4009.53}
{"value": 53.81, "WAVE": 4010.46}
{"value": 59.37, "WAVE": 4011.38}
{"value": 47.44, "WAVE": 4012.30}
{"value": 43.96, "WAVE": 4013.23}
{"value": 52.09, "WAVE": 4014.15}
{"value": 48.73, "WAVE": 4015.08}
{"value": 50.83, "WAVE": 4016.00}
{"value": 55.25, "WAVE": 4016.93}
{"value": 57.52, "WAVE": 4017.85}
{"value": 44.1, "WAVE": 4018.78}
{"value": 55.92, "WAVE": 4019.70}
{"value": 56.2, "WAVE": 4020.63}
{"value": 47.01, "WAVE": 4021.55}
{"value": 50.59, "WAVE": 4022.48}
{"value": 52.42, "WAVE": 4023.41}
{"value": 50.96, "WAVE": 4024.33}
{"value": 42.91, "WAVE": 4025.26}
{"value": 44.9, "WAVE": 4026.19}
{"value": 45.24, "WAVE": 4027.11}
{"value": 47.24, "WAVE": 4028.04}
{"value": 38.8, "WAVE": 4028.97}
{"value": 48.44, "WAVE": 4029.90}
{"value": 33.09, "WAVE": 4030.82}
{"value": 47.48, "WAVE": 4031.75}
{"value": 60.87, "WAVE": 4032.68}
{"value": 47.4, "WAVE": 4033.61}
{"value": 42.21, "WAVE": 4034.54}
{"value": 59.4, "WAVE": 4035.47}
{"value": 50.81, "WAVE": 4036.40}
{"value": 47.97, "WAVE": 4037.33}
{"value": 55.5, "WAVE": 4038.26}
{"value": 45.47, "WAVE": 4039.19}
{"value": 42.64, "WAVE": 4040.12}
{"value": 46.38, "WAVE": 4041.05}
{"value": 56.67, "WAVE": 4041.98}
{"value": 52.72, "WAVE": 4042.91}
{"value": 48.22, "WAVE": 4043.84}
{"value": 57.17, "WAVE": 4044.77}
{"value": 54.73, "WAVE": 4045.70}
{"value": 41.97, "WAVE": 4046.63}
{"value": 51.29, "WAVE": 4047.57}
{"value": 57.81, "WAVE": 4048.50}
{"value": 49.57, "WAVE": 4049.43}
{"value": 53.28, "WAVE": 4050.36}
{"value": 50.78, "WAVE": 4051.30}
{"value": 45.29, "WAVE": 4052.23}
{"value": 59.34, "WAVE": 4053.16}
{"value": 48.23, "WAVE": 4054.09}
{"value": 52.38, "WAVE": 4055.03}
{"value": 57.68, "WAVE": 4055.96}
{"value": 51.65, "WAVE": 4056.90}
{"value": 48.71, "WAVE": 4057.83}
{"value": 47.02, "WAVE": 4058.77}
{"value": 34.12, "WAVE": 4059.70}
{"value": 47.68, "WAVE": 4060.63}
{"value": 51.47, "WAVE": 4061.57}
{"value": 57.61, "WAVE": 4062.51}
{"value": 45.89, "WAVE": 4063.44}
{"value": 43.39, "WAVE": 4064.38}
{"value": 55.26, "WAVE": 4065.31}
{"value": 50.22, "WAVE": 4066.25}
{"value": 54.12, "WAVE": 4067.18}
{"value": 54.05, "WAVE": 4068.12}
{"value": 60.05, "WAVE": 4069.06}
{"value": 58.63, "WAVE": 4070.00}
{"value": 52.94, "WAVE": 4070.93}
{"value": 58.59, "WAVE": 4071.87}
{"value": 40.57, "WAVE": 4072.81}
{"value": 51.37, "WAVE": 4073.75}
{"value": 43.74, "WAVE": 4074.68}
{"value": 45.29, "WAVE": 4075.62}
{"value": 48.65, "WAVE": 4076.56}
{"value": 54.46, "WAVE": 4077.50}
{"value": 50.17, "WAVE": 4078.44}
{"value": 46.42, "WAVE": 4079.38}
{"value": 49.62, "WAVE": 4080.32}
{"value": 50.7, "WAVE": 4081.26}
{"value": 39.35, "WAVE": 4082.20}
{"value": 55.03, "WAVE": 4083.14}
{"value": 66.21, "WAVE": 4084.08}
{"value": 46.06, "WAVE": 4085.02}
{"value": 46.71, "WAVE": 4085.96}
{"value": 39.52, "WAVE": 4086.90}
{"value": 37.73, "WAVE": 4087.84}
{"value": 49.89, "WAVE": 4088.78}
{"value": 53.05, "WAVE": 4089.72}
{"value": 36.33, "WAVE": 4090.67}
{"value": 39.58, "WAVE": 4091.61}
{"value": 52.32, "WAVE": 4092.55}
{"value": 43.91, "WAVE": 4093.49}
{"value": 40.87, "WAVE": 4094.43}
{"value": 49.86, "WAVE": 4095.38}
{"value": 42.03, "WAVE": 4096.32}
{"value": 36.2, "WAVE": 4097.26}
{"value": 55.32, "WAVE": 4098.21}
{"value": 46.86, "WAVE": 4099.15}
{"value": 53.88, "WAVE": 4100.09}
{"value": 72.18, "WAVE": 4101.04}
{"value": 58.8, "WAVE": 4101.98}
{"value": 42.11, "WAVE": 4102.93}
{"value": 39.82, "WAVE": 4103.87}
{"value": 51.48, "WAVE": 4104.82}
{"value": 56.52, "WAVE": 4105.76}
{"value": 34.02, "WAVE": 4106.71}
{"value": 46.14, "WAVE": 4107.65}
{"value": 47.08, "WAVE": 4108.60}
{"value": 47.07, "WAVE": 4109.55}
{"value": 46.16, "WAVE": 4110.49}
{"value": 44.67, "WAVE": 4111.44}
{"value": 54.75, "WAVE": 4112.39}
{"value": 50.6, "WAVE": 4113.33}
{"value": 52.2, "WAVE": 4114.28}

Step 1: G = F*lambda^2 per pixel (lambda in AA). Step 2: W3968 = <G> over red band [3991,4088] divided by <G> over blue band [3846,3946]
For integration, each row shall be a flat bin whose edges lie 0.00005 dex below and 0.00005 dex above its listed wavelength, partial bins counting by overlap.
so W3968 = 1.1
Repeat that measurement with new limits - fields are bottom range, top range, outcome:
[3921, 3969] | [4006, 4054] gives 1.09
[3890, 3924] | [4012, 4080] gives 1.16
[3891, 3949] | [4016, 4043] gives 1.10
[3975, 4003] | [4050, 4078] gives 1.07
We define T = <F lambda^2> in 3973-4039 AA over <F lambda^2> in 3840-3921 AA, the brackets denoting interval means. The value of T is 1.06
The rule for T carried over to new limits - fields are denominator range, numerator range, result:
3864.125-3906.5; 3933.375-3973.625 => 1.02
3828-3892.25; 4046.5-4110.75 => 1.11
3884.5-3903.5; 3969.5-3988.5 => 1.10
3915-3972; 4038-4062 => 1.11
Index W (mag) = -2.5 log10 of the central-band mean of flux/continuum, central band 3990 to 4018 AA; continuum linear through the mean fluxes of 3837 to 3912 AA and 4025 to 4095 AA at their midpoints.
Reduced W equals -0.03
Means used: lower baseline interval 49.1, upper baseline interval 49.1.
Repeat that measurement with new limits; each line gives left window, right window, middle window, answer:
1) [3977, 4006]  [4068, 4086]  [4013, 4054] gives 0.02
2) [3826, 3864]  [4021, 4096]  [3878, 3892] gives 0.02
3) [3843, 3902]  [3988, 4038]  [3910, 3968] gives 0.05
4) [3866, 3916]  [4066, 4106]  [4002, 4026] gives -0.05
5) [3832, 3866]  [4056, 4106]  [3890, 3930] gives 0.08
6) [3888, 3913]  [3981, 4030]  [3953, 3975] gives 0.08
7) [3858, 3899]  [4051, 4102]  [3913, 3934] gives 0.04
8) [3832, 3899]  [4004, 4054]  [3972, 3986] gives 0.07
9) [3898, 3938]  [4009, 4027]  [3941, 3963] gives -0.03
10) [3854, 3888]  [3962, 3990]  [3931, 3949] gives -0.06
